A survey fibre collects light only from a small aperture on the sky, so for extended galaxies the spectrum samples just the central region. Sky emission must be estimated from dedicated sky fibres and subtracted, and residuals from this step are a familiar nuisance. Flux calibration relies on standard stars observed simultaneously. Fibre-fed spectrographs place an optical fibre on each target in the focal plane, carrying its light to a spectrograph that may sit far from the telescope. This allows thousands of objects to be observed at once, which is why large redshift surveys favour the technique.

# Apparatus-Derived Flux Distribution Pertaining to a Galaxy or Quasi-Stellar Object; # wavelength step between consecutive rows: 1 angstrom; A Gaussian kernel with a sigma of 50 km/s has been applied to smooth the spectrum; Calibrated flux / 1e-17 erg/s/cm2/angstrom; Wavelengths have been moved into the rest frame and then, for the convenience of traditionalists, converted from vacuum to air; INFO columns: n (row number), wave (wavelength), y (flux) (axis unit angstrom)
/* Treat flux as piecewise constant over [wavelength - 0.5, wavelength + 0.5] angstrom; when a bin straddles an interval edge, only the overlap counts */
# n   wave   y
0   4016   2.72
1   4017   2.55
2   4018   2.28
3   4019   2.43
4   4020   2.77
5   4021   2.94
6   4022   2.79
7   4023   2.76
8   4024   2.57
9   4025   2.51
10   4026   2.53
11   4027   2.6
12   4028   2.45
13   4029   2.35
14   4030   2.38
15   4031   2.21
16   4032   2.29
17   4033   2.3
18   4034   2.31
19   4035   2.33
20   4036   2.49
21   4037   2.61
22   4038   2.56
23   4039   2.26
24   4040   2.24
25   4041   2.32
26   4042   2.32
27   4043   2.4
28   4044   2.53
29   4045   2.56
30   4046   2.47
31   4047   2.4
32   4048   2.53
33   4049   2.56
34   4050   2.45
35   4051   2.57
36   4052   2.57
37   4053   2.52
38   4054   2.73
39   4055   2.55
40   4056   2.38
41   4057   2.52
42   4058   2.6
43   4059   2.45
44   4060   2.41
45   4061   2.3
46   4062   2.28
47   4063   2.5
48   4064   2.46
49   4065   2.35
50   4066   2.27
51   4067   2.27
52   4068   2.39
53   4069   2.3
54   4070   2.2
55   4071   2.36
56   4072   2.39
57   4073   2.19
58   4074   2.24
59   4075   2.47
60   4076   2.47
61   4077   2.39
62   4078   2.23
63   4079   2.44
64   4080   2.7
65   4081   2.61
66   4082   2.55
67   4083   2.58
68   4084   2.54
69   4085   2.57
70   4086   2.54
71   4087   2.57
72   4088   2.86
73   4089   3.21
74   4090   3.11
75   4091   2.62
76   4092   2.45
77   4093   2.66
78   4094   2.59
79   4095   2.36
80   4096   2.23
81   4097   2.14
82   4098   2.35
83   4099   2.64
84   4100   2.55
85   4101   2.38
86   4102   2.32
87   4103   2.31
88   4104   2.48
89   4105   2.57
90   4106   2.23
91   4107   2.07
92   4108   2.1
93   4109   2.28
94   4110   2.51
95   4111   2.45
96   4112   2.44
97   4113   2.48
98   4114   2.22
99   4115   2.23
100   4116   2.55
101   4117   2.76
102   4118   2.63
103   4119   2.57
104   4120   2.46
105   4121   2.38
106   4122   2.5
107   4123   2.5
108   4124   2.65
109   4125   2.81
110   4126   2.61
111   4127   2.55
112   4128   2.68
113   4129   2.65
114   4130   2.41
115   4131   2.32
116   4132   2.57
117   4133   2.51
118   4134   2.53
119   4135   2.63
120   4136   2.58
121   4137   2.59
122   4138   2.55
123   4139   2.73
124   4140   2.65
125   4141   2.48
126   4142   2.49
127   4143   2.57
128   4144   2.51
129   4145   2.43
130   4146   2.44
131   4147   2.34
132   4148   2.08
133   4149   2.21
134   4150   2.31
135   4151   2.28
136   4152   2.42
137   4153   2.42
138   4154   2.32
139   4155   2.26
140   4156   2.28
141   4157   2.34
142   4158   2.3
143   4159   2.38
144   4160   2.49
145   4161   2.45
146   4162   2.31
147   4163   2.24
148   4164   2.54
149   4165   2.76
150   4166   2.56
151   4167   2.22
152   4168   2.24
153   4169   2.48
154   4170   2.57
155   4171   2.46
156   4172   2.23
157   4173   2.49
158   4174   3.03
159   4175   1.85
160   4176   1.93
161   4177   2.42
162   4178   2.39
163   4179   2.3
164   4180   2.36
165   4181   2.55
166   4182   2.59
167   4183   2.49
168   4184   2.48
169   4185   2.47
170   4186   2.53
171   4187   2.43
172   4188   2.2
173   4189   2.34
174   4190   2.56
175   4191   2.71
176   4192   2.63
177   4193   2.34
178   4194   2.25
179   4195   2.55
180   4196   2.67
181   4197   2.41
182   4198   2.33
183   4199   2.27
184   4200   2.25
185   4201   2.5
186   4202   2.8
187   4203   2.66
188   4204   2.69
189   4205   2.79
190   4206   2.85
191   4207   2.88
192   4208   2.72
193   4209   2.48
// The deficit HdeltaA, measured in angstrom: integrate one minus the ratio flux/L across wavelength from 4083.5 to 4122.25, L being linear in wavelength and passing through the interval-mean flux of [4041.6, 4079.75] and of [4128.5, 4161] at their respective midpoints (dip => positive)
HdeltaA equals -0.8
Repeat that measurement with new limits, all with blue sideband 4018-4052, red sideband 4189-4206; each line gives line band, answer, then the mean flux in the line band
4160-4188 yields 1.2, 2.42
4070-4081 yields 0.4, 2.39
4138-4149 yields 0.2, 2.46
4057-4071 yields 0.6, 2.37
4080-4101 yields -0.8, 2.58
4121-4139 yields -0.4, 2.57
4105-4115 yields 0.7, 2.32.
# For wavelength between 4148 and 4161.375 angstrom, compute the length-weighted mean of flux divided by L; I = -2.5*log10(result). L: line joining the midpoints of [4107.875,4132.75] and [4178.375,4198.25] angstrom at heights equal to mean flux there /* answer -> 0.07 mag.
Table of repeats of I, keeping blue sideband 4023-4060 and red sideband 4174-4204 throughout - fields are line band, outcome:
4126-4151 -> -0.02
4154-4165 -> 0.03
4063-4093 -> -0.02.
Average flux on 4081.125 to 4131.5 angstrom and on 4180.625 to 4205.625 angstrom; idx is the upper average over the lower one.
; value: 1.00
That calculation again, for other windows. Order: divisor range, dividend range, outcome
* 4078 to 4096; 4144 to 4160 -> 0.89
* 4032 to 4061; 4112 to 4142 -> 1.03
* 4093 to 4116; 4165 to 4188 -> 1.02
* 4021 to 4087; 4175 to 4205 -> 1.00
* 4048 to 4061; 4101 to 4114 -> 0.93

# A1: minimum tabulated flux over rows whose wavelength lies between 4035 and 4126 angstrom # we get 2.07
